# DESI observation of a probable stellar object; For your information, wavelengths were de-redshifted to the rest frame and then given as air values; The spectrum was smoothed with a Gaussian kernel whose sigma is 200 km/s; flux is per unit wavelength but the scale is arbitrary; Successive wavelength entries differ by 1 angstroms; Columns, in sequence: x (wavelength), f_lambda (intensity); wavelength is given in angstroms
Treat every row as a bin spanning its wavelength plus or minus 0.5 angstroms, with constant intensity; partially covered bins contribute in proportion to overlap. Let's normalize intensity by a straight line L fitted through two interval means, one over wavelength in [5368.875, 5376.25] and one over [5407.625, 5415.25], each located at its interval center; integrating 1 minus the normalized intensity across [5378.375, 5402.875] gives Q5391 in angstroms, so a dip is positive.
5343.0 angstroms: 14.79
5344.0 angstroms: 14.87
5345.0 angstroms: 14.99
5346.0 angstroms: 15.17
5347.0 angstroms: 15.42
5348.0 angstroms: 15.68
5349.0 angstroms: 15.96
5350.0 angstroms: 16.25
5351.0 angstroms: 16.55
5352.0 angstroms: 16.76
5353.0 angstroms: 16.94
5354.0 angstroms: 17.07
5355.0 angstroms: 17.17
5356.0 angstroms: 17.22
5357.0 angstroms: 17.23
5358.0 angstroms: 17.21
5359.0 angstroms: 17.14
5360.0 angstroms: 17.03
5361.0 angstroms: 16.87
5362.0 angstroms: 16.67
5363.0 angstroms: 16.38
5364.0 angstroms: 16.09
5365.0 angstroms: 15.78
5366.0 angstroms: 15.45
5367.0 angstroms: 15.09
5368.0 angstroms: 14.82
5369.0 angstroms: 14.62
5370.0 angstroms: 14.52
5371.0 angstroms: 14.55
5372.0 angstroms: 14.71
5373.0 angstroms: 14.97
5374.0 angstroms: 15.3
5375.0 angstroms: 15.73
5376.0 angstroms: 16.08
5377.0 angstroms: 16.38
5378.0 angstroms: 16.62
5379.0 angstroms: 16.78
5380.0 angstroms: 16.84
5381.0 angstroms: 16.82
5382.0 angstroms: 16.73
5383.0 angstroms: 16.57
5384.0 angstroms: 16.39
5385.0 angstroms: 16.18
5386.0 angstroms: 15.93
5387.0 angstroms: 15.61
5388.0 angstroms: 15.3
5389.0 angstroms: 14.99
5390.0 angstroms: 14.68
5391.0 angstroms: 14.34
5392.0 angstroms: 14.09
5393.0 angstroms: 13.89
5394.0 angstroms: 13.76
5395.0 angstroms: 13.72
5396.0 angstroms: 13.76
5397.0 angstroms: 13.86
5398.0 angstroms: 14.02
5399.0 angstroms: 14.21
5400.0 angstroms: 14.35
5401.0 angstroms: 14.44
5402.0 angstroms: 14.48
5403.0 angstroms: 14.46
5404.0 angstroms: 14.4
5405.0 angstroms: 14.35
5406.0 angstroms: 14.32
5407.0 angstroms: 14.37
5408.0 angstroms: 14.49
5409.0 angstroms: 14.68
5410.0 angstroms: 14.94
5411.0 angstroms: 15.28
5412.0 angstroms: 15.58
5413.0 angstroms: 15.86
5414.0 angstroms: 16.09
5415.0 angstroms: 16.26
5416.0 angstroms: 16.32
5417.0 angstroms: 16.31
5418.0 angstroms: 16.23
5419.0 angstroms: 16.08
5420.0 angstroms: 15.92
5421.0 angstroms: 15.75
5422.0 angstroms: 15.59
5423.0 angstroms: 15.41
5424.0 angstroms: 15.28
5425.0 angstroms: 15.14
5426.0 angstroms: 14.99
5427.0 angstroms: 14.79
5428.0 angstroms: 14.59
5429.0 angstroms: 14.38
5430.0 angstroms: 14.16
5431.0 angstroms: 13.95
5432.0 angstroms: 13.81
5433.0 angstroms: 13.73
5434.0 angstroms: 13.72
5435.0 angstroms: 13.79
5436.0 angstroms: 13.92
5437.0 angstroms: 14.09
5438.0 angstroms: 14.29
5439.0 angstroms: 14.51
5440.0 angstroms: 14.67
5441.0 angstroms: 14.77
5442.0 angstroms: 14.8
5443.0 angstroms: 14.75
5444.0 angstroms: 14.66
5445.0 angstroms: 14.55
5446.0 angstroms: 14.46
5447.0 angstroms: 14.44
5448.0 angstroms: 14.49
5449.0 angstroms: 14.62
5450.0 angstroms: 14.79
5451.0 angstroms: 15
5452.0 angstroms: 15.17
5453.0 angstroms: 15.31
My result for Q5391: 0.2 angstroms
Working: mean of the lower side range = 15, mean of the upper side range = 15.4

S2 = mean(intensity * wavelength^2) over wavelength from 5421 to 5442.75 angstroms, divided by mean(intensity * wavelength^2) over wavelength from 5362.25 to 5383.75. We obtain 0.94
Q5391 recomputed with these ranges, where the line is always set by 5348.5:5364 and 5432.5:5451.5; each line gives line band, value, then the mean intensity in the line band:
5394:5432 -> 0.8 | 14.9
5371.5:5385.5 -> 0.0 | 16.2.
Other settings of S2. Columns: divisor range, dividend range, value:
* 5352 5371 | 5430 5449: 0.91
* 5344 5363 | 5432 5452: 0.91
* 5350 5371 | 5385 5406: 0.90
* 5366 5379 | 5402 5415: 0.99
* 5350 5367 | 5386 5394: 0.89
